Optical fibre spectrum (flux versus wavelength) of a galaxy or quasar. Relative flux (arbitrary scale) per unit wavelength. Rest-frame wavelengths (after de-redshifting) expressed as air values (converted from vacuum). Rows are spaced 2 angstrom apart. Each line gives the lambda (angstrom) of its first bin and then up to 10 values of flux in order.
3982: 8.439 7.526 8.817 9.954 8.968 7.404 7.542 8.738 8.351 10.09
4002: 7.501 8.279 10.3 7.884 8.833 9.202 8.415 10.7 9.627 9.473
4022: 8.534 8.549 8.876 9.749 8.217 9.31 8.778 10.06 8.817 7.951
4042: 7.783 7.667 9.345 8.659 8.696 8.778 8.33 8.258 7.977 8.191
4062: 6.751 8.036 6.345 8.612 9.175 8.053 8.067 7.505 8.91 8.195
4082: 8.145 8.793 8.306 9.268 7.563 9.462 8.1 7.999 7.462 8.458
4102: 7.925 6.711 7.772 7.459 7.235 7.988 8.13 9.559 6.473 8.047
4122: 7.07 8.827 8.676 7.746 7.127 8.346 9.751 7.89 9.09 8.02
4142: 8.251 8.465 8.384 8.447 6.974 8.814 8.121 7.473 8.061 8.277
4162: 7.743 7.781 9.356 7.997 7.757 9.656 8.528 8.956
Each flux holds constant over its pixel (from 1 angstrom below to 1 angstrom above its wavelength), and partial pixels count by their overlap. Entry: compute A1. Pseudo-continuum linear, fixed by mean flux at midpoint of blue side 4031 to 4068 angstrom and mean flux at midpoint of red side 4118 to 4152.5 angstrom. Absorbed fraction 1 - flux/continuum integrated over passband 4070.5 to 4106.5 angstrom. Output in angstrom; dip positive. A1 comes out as 0.4 angstrom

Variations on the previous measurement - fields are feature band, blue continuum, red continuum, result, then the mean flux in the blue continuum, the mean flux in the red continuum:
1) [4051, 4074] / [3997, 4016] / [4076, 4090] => 1.4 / 8.86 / 8.45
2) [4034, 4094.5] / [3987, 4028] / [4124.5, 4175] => 2.1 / 8.88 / 8.27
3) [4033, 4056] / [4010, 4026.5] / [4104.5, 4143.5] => 0.7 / 9.16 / 8.06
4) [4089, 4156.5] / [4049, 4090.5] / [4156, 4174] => 1.6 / 8.2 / 8.29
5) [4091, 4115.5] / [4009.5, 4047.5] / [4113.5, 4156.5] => 1.4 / 8.94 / 8.18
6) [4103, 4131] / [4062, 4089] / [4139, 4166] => 1.3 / 8.21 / 8.11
